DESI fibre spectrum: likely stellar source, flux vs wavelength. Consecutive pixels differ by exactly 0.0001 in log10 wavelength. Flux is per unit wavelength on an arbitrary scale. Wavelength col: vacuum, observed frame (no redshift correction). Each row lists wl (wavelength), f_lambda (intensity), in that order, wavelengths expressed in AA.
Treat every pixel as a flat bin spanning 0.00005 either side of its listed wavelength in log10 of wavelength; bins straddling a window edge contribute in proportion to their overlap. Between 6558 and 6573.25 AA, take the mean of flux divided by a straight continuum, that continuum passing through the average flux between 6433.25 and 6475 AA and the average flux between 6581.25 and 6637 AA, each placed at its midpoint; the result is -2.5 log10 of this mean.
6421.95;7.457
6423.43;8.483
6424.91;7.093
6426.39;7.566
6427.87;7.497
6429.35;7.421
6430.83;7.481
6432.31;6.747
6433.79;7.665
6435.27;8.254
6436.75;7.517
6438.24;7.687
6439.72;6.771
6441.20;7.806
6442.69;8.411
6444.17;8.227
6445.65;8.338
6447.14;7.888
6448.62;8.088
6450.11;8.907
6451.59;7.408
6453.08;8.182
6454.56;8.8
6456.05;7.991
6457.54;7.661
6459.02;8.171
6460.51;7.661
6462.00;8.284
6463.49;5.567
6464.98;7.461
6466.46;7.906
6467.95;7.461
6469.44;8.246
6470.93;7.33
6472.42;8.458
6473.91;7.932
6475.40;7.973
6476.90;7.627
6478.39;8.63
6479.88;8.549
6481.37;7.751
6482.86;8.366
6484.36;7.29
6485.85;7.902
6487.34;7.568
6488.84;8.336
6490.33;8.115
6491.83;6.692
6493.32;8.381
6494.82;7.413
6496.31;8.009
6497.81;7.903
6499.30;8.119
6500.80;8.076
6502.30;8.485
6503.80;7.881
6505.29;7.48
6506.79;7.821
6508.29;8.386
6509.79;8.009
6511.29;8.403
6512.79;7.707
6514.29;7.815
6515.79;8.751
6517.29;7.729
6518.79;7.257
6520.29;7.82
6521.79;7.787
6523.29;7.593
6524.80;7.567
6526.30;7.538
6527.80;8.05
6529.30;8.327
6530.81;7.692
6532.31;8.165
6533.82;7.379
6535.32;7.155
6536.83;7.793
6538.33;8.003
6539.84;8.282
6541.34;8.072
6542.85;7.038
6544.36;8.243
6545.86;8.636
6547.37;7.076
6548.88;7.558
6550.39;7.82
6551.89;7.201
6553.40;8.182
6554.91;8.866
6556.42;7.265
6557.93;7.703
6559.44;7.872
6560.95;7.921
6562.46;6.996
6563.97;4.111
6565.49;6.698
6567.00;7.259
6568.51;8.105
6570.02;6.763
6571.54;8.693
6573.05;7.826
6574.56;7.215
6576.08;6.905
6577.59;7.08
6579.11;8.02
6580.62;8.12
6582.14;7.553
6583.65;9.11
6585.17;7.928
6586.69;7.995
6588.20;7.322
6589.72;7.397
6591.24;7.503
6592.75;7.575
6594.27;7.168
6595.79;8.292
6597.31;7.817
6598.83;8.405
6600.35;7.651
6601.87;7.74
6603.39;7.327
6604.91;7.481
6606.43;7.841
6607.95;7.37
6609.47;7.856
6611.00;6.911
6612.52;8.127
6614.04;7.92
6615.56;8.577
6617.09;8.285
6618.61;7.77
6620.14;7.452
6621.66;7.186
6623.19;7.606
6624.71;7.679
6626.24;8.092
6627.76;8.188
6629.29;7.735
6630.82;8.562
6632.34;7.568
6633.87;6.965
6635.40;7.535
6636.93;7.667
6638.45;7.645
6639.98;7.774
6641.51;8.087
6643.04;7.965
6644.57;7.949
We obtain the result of 0.08 mag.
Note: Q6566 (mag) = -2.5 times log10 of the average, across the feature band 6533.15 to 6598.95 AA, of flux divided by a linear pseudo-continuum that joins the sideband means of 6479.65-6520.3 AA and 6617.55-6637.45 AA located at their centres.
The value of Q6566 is 0.025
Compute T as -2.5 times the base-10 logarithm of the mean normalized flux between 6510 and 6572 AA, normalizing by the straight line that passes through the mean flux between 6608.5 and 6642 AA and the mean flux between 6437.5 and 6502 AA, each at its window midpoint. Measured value 0.02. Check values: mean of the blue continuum 7.9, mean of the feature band 7.68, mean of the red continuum 7.78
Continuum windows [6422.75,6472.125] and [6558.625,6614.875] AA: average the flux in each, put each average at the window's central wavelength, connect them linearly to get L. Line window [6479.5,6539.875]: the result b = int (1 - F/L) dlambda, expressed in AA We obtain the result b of -1.6 AA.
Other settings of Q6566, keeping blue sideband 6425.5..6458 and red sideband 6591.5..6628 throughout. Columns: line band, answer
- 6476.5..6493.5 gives -0.016 mag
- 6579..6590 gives -0.025 mag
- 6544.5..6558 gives -0.008 mag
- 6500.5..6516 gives -0.034 mag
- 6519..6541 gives 0.000 mag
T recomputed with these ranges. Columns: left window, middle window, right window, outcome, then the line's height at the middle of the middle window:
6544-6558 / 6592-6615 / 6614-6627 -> 0.02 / 7.84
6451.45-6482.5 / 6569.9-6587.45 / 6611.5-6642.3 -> 0.00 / 7.83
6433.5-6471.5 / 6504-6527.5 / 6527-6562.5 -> 0.00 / 7.83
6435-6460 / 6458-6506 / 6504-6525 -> 0.01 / 7.93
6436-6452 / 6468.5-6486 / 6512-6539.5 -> -0.02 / 7.87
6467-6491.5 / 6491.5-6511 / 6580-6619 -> 0.00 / 7.92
